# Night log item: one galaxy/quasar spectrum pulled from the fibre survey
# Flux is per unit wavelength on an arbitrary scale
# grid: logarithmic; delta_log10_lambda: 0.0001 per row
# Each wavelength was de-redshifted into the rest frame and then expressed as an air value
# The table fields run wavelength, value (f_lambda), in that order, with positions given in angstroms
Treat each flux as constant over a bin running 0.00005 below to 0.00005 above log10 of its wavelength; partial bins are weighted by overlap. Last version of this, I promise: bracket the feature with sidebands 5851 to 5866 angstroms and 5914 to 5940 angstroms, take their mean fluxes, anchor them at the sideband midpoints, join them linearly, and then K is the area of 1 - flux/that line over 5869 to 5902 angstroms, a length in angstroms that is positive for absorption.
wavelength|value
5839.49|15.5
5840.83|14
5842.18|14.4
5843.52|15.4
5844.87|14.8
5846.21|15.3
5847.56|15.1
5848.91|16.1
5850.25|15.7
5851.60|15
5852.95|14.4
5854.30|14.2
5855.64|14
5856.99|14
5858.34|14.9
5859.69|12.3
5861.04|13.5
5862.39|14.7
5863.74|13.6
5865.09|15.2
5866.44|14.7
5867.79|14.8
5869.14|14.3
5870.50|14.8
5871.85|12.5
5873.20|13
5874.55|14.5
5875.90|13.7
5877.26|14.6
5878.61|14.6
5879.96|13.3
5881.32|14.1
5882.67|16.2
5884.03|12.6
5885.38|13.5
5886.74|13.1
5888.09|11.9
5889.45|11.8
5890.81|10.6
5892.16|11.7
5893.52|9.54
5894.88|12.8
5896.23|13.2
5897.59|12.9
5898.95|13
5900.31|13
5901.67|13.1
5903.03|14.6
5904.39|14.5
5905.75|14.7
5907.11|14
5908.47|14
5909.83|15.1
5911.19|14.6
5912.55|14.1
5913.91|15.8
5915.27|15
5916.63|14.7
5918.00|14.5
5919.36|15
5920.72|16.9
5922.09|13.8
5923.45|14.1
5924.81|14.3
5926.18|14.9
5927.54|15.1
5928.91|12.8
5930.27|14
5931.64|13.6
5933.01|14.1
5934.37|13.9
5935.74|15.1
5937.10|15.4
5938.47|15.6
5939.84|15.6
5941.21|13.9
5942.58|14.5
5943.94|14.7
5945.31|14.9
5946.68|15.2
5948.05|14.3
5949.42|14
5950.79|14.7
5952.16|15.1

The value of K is 2.9 angstroms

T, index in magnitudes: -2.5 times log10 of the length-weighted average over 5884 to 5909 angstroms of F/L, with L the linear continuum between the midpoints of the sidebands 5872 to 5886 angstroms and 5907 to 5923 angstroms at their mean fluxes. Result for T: 0.12 mag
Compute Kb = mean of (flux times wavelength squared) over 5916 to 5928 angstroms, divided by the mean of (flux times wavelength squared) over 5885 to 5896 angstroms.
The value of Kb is 1.26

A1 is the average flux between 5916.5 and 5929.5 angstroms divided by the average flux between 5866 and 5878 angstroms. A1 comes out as 1.04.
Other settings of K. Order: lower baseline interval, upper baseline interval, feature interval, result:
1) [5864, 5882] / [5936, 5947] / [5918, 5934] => 0.41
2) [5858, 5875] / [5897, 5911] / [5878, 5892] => 0.87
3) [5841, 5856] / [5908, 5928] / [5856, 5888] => 1.95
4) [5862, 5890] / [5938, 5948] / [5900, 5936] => 0.17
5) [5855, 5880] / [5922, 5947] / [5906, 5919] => -0.26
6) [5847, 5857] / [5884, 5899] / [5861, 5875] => -0.40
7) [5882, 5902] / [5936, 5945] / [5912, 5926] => -0.93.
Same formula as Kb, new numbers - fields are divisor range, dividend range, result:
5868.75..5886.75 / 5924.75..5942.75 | 1.06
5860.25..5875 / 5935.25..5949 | 1.08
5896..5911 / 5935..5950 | 1.08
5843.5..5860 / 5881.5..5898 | 0.86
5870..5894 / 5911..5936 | 1.12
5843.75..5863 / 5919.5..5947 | 1.03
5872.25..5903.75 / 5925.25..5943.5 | 1.12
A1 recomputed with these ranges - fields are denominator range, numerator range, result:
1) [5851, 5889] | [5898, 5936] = 1.03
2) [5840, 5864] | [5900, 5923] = 1.00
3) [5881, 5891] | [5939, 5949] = 1.13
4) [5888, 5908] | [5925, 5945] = 1.13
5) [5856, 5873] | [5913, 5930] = 1.05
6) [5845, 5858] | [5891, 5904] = 0.85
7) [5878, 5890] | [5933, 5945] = 1.10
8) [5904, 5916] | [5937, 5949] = 1.01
